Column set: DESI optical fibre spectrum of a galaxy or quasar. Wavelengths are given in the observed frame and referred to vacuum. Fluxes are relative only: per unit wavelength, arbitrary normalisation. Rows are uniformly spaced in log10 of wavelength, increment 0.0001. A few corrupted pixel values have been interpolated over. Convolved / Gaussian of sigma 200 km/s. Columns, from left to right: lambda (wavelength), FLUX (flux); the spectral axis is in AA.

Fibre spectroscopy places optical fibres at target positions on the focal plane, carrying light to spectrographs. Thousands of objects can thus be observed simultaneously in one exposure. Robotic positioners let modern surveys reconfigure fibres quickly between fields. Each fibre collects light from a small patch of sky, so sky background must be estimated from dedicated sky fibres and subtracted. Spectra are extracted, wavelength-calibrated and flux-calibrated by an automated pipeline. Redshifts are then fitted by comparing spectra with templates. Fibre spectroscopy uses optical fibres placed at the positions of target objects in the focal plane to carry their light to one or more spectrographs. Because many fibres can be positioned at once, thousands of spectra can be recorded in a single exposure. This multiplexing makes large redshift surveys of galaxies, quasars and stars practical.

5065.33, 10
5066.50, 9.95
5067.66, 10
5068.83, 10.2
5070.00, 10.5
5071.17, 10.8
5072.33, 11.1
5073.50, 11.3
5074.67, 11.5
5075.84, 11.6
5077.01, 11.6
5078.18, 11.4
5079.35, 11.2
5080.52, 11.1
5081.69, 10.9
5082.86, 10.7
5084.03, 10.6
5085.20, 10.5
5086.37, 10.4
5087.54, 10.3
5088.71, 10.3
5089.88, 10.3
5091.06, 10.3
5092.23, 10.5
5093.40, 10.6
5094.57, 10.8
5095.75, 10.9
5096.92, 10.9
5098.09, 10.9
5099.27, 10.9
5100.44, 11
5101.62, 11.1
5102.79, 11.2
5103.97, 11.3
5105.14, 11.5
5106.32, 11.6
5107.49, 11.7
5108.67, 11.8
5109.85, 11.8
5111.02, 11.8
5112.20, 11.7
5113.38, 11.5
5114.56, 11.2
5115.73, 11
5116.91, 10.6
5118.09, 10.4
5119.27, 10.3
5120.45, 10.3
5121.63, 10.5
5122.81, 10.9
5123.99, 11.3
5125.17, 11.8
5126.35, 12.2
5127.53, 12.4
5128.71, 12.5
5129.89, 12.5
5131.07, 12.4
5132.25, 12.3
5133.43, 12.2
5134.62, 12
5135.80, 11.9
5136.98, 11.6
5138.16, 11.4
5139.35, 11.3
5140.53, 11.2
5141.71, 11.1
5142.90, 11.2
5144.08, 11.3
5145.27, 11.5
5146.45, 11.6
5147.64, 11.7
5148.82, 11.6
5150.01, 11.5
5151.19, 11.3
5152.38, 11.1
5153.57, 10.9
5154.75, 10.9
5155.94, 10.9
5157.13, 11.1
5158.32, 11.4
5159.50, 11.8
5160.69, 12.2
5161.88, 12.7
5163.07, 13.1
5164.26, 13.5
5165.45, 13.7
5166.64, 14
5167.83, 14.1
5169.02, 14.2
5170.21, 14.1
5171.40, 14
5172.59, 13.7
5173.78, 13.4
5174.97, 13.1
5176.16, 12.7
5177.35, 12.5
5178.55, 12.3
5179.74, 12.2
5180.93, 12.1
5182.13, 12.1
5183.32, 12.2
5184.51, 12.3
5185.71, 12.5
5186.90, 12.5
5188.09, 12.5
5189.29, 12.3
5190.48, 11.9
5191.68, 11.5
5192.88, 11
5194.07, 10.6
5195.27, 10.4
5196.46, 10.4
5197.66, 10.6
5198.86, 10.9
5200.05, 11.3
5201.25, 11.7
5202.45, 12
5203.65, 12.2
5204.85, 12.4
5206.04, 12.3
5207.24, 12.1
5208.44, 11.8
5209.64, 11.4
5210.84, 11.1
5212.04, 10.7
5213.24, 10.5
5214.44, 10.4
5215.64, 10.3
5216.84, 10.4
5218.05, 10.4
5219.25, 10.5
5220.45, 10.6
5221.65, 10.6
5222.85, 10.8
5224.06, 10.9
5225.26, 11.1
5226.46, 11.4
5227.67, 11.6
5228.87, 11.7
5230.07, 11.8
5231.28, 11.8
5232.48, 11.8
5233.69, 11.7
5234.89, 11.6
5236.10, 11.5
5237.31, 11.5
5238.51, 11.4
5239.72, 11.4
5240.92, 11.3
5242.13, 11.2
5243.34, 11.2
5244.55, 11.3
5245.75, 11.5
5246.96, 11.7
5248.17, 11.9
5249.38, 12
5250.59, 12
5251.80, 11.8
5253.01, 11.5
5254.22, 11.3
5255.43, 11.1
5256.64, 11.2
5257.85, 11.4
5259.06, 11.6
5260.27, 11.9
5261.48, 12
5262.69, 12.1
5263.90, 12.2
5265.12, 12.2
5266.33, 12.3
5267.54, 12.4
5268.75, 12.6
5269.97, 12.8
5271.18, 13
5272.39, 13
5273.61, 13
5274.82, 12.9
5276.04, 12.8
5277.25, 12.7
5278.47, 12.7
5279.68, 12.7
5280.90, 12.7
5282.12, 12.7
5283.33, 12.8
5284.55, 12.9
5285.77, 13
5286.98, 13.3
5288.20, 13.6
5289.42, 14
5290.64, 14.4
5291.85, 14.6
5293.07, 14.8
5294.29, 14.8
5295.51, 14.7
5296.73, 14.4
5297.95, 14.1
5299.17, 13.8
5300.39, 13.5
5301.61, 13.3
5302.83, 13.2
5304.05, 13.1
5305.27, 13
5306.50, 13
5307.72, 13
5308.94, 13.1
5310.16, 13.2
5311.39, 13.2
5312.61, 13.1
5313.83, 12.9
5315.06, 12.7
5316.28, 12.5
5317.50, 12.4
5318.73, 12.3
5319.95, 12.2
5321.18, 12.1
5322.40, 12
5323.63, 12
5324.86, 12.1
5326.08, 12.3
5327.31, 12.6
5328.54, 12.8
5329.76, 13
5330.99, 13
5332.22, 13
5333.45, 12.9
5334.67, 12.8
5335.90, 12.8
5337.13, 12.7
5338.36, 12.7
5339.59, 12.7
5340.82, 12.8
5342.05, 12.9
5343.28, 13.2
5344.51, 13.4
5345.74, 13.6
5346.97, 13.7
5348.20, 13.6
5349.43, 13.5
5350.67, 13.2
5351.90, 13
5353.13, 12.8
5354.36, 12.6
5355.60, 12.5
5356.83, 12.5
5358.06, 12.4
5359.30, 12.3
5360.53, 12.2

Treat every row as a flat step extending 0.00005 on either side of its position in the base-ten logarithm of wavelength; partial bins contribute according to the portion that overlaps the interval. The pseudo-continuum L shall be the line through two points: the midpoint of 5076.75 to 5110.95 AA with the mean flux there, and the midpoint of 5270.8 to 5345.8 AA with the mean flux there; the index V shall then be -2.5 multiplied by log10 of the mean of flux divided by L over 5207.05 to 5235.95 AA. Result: 0.10 mag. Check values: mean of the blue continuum 11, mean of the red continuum 13.1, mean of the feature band 11.1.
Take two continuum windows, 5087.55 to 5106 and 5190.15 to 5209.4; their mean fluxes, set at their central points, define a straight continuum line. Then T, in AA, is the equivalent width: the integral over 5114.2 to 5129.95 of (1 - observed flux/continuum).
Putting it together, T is -0.4 AA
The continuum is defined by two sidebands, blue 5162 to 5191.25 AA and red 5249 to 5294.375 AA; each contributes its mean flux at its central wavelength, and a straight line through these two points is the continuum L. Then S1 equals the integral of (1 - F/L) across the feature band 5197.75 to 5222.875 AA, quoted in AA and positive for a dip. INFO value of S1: 3.28 AA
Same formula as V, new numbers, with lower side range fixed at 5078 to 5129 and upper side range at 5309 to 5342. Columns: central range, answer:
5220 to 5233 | 0.06 mag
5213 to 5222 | 0.14 mag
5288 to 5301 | -0.15 mag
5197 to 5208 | 0.01 mag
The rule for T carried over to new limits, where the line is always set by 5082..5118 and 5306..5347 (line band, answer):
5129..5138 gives -0.7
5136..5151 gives -0.1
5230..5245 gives 0.7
